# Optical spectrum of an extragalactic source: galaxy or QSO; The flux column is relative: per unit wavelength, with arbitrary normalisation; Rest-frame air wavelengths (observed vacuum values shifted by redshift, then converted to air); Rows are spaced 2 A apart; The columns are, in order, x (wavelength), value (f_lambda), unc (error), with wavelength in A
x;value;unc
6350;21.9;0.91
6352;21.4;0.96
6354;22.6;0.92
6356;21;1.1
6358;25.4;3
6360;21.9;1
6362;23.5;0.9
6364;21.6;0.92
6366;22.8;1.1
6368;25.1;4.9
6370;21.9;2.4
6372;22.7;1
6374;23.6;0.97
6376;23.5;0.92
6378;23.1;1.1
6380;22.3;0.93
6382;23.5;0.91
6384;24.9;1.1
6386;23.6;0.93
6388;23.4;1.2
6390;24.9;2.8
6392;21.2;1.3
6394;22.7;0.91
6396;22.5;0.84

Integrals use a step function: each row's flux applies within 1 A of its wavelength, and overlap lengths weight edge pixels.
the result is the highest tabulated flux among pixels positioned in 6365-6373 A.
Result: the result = 25.1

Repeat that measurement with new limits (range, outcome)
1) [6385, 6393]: 24.9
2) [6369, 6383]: 23.6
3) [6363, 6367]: 22.8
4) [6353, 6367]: 25.4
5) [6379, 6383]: 23.5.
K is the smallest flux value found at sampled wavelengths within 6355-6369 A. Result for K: 21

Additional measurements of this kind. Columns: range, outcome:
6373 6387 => 22.3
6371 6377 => 22.7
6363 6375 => 21.6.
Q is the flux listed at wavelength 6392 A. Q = 21.2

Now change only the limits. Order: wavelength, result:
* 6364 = 21.6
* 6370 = 21.9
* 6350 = 21.9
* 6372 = 22.7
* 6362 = 23.5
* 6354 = 22.6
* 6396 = 22.5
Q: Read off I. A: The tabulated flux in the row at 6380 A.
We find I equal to 22.3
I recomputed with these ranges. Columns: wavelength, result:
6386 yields 23.6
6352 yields 21.4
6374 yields 23.6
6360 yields 21.9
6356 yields 21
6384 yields 24.9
